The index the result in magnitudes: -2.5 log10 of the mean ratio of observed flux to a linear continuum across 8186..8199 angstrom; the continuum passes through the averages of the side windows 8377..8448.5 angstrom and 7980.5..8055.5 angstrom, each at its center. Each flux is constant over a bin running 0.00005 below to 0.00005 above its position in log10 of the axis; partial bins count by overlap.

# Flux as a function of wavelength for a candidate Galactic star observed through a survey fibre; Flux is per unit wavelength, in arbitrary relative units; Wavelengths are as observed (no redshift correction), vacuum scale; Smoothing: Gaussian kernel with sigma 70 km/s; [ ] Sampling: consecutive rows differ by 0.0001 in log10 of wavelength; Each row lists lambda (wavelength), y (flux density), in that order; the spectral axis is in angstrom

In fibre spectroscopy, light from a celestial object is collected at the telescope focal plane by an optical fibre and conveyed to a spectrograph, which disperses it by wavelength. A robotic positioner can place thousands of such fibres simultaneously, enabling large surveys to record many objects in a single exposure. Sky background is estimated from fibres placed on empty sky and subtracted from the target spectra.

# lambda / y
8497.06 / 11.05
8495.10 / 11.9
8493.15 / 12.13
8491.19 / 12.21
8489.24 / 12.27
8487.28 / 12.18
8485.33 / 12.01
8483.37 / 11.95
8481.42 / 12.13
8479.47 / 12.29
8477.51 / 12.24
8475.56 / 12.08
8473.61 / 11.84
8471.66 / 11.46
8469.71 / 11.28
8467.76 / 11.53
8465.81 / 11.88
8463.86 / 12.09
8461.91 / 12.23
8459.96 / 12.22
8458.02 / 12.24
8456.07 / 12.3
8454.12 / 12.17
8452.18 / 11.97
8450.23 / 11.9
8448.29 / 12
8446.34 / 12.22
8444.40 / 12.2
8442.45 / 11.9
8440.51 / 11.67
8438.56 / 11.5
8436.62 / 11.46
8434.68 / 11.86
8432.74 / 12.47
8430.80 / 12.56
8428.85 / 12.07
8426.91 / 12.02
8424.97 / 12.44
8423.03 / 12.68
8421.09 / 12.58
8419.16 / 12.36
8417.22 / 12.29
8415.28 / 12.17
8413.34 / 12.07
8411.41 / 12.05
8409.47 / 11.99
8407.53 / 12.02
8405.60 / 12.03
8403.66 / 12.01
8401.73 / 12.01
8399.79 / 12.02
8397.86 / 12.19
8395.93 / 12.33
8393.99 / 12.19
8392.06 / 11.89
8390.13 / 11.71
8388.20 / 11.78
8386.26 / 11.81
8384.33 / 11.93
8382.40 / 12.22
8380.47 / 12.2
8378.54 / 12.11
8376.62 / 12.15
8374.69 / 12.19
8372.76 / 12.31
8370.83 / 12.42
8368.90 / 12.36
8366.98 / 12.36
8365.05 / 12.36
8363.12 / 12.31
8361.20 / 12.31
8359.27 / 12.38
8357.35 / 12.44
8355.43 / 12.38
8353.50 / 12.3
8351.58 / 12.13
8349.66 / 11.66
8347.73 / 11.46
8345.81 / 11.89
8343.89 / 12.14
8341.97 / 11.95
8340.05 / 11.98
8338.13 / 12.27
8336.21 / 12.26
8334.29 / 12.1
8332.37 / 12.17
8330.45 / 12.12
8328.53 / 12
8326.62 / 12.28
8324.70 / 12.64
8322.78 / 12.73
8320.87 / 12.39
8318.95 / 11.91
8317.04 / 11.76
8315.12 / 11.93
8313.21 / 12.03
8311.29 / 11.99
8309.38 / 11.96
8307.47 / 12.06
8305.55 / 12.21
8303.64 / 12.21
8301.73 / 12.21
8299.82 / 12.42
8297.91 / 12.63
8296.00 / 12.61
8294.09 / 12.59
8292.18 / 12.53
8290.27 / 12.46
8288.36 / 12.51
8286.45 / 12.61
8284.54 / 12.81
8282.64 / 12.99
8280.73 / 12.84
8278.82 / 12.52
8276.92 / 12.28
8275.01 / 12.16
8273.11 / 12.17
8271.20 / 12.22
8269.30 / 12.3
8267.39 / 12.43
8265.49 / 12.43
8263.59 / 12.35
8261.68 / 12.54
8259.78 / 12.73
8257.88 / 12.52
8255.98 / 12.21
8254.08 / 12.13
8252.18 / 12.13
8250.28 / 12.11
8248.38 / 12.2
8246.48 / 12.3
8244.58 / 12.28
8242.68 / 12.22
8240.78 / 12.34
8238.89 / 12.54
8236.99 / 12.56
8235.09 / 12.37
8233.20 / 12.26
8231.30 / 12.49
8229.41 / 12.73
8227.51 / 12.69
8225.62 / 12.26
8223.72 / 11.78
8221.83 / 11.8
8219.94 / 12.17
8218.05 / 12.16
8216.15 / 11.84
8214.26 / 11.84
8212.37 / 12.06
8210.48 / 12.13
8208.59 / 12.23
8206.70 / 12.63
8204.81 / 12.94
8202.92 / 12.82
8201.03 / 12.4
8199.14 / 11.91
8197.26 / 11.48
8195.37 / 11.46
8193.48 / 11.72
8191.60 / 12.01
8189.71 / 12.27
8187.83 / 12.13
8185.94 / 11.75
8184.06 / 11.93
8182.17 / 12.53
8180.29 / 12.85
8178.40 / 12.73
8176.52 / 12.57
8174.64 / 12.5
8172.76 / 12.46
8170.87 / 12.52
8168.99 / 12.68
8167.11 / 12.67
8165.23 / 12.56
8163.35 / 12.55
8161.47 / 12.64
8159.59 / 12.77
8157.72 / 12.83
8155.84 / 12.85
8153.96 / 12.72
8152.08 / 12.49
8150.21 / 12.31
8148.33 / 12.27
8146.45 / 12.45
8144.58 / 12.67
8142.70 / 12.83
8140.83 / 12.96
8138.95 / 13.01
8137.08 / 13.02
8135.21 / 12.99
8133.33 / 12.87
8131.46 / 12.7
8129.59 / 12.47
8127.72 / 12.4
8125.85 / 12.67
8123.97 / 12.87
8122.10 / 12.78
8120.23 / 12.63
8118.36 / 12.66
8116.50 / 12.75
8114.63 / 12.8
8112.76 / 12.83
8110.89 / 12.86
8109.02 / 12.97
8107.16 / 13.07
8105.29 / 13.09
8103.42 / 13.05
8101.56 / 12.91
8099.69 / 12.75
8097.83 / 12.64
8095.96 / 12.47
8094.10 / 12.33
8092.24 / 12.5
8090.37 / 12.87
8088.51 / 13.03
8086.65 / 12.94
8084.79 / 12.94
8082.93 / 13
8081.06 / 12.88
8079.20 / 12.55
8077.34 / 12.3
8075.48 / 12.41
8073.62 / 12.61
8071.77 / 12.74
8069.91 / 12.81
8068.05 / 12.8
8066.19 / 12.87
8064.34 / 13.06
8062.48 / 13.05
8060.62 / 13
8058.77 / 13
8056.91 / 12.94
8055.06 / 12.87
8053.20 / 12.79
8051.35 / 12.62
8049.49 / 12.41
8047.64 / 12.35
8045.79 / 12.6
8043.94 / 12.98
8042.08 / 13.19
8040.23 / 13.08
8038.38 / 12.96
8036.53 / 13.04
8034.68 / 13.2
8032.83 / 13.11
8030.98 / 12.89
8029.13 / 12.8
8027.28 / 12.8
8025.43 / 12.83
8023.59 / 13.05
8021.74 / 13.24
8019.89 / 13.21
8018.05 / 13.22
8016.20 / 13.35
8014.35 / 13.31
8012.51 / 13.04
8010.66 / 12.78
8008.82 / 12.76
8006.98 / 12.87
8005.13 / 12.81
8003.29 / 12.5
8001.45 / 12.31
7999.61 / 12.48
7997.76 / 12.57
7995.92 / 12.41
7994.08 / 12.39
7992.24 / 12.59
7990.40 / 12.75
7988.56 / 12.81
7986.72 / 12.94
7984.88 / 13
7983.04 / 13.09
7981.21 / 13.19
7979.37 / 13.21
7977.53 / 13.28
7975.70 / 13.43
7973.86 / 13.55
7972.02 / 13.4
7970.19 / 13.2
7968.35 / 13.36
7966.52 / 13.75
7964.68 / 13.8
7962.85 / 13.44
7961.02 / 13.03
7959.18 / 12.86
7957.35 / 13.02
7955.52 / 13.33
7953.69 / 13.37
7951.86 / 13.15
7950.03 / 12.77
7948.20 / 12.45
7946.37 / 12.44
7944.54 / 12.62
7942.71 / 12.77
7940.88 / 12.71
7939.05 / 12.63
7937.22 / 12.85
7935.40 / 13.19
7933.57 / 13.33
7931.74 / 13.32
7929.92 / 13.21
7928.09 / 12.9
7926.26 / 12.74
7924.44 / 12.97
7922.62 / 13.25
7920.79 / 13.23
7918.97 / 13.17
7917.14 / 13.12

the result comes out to 0.06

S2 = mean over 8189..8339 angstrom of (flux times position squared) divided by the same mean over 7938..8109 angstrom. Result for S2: 1.01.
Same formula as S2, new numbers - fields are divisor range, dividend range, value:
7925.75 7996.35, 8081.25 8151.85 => 1.02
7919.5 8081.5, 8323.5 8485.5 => 1.03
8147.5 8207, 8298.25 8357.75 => 1.01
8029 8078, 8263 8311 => 1.02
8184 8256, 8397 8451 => 1.04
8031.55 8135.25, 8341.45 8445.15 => 1.02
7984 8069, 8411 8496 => 1.04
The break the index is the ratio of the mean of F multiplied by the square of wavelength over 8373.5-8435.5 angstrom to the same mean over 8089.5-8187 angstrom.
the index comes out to 1.02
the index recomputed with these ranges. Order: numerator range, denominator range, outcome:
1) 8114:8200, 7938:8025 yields 1.01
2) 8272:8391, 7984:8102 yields 1.02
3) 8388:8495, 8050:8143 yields 1.02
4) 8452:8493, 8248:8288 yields 1.02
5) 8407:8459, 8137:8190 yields 1.03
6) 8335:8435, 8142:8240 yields 1.03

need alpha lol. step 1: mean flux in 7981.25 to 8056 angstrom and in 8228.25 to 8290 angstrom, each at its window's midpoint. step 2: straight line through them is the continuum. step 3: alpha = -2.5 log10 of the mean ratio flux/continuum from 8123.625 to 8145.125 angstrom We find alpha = -0.01 mag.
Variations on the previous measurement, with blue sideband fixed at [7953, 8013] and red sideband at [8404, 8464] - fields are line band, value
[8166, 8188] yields 0.015 mag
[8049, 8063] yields 0.002 mag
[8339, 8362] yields 0.018 mag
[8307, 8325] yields 0.020 mag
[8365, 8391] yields 0.009 mag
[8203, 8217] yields 0.025 mag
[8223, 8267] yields 0.012 mag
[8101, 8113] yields -0.018 mag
